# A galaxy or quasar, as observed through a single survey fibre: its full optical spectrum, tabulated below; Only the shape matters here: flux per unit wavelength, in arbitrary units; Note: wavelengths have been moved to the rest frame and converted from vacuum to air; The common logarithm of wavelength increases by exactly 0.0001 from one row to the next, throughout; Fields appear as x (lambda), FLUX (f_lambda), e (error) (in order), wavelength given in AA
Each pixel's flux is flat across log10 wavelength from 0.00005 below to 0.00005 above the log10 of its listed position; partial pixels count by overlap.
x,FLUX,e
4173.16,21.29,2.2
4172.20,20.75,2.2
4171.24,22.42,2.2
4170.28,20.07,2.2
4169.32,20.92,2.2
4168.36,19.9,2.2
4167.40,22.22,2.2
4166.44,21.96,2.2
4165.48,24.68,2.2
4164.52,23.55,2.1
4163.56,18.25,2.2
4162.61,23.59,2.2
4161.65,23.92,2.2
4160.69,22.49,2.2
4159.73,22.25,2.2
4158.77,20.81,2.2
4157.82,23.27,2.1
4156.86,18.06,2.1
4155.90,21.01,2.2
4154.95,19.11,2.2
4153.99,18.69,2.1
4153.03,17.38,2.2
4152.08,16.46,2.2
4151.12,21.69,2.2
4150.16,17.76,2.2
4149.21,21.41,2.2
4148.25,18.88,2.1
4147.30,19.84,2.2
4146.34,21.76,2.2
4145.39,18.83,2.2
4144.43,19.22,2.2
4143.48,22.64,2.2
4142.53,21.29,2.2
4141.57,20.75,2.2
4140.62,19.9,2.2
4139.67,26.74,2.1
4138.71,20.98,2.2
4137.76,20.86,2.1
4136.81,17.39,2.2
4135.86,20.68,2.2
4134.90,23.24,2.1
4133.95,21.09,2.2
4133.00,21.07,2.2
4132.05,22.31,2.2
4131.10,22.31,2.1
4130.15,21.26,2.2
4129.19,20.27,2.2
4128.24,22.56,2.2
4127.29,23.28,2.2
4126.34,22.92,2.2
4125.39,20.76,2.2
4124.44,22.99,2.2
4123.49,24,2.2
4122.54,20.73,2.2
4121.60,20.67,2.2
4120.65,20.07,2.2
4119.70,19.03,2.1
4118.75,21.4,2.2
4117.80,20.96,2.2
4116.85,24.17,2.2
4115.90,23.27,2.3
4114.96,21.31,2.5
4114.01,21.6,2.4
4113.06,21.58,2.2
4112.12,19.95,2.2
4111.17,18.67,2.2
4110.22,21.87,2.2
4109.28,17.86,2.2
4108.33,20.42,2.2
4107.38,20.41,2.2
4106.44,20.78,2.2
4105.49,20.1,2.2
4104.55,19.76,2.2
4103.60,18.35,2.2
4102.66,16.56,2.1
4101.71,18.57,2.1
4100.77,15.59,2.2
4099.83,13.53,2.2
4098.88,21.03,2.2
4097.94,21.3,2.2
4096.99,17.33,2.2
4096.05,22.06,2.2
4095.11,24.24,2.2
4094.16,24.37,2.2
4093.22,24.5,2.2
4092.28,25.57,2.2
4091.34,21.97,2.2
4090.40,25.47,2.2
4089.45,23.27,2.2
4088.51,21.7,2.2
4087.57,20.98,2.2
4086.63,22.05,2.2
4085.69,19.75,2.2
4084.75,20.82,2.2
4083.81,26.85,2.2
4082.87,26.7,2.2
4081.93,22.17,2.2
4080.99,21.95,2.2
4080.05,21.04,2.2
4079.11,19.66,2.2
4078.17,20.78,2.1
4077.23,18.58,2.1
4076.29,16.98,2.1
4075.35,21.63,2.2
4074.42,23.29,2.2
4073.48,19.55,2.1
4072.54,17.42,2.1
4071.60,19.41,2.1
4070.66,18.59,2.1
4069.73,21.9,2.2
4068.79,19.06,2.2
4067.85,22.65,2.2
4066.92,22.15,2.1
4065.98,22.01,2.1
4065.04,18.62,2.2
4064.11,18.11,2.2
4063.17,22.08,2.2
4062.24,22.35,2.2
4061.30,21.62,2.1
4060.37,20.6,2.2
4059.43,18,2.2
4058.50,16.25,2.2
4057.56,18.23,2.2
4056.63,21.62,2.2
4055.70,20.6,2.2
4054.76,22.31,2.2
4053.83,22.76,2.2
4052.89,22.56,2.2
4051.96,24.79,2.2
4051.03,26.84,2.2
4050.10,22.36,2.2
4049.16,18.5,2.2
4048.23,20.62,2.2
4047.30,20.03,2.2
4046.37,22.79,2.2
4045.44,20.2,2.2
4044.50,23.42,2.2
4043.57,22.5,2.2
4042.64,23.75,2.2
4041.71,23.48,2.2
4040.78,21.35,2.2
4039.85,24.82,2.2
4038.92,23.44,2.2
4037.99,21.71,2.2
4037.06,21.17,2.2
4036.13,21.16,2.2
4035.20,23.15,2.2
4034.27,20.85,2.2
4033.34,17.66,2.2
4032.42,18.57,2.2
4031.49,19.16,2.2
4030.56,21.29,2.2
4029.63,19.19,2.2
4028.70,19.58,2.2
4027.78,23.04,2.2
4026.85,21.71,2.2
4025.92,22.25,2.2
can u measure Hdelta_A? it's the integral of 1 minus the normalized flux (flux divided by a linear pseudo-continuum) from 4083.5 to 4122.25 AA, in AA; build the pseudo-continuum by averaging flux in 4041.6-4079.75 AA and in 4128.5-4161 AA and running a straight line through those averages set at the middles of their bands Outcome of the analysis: -0.31 AA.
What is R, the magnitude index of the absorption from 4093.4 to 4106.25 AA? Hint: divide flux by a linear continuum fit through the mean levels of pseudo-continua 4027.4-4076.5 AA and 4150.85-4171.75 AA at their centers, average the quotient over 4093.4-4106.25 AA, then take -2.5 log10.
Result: 0.08 mag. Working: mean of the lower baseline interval 21.1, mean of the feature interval 19.6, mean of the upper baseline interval 21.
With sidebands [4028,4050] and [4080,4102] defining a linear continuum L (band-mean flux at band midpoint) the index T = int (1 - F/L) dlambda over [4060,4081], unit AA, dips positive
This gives 1.17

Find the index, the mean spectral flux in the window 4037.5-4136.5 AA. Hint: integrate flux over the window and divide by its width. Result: 21.2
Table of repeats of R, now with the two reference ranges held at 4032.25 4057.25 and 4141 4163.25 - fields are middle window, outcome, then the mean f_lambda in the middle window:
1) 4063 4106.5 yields 0.03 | 20.9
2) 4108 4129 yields -0.02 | 21.4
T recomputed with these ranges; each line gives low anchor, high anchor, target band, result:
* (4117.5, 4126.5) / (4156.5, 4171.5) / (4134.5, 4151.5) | 0.6 AA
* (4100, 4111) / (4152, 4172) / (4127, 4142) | -1.1 AA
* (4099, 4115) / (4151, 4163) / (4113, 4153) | -2.4 AA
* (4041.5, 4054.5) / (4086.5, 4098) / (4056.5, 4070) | 1.3 AA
